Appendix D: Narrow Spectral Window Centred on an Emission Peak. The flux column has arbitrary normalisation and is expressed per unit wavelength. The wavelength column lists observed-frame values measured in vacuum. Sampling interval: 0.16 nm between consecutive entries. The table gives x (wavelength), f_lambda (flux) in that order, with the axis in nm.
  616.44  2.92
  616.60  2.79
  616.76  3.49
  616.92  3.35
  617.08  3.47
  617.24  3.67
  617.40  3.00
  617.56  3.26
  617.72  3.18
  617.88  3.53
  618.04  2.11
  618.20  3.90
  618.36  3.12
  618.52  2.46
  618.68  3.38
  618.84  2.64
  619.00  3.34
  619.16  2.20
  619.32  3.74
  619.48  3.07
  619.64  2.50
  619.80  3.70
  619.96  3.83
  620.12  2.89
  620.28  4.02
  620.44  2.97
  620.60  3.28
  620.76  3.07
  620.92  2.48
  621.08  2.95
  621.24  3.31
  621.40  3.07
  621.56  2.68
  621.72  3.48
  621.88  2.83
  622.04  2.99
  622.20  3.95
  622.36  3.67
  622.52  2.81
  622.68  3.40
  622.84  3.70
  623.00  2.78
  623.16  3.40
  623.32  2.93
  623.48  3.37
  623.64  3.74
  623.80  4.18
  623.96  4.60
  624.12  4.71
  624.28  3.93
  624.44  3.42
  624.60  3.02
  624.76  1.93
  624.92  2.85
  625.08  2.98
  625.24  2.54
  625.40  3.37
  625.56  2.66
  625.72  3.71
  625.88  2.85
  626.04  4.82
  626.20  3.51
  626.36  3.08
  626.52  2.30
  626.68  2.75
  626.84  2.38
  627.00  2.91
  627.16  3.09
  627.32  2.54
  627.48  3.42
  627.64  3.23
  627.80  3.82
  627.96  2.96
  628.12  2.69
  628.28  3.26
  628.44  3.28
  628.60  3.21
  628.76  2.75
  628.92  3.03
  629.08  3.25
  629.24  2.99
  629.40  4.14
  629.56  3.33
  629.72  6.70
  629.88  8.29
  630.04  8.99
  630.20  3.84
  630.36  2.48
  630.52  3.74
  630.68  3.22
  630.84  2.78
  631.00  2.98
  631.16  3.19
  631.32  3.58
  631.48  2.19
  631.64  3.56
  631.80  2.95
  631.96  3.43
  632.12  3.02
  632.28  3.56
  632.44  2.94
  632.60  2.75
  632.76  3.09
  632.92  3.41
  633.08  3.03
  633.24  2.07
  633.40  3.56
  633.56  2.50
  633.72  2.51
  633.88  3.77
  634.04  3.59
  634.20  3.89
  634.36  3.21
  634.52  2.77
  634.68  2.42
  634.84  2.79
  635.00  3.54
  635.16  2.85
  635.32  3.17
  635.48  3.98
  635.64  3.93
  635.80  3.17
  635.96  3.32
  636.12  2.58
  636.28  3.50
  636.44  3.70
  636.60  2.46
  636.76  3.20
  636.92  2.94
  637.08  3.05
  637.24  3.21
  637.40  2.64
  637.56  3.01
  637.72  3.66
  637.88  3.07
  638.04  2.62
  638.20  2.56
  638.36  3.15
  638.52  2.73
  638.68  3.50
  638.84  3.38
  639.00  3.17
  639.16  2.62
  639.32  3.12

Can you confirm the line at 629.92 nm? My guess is [O III] 5007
